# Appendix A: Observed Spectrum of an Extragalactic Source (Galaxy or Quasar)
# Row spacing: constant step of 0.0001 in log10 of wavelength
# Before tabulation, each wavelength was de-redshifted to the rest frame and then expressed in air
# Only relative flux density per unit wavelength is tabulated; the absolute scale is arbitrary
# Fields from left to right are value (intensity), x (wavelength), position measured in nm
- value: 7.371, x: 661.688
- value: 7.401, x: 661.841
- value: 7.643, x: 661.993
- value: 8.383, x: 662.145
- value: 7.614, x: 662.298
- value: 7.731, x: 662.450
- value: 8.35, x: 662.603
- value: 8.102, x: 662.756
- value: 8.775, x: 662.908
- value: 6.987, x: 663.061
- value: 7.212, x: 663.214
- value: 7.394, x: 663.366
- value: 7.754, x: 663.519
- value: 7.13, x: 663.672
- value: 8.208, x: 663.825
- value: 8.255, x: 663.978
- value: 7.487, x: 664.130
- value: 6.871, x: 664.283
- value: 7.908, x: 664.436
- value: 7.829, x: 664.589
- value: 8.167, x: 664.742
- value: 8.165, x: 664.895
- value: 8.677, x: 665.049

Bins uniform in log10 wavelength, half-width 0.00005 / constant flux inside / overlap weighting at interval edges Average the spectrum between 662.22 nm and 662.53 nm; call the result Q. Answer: 7.67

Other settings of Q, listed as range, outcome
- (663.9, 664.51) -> 7.64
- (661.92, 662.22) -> 8.03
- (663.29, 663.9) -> 7.62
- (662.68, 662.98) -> 8.45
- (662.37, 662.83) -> 8.05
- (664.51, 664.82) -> 8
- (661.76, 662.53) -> 7.75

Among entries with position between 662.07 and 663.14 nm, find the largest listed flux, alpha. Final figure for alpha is 8.775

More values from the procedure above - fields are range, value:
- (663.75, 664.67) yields 8.255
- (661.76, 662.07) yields 7.643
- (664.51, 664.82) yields 8.167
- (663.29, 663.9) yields 8.208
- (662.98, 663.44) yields 7.394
